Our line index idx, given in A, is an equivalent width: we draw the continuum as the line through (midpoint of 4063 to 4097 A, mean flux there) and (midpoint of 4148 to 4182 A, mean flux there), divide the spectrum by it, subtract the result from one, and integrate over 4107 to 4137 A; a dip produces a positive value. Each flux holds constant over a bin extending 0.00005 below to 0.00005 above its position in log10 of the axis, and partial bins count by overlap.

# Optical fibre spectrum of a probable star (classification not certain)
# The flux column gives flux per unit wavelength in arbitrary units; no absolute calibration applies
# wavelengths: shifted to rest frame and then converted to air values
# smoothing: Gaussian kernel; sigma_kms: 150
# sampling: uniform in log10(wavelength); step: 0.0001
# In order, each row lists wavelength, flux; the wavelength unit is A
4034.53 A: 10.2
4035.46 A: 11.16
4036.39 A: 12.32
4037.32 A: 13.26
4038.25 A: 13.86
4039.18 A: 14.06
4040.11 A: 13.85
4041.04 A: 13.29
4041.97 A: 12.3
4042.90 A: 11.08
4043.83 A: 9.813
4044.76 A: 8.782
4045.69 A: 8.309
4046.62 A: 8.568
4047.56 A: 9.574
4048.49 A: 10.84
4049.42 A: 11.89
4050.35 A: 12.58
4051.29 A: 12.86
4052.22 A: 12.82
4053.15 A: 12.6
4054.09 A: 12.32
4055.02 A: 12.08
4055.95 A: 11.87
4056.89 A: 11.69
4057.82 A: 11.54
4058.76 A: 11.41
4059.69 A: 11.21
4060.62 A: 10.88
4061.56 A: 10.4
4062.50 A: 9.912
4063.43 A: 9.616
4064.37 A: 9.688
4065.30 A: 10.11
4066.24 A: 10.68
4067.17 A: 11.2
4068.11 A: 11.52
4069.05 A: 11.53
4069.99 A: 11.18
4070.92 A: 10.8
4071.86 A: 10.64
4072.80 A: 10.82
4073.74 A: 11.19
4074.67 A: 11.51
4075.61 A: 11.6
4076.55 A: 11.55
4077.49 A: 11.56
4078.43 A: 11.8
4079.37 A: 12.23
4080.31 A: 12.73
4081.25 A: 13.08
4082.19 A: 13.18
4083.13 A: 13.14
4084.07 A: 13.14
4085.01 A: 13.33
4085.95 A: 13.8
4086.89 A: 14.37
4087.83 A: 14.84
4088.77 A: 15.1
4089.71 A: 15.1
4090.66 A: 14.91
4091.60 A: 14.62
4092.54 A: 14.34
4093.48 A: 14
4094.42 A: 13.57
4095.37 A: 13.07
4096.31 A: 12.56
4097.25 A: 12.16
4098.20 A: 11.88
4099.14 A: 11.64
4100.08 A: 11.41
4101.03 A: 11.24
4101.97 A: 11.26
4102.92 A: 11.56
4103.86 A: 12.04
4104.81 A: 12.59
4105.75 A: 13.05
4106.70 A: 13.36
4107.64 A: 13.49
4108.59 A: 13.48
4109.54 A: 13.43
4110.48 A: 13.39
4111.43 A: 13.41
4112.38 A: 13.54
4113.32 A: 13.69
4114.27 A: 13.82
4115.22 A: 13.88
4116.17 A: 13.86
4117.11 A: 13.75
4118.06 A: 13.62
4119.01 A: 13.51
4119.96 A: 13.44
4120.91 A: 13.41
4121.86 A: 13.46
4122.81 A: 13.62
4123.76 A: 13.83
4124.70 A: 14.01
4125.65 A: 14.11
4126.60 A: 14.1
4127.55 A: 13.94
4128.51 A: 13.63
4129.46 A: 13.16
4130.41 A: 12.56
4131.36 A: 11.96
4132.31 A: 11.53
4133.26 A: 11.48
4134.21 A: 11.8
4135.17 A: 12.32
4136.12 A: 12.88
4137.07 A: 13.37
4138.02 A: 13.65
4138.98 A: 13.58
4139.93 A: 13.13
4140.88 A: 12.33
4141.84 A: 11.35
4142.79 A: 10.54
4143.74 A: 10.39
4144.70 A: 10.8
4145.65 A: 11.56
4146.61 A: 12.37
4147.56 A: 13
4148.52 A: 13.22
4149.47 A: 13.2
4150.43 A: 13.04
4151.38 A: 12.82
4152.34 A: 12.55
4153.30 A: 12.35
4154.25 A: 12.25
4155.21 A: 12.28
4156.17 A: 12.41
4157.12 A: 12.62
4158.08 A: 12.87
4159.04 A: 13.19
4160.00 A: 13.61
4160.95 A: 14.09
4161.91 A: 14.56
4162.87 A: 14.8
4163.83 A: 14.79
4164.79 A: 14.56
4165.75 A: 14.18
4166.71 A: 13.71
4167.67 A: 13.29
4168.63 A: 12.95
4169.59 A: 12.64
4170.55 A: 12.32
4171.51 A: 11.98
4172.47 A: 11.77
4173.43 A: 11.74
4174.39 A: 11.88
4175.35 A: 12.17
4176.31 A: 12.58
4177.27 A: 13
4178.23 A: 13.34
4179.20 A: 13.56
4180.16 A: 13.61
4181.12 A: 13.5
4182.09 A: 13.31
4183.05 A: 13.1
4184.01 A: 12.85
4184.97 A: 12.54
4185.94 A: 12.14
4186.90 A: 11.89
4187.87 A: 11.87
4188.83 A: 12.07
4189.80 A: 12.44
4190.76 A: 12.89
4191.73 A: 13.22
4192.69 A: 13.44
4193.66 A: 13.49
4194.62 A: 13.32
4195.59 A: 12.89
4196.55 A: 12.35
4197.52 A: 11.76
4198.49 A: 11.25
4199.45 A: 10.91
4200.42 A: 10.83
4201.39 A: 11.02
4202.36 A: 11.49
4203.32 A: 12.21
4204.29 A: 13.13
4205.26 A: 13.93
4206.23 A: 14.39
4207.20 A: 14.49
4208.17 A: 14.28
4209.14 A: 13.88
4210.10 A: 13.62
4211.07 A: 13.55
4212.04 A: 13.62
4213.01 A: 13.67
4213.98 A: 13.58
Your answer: -1.3 A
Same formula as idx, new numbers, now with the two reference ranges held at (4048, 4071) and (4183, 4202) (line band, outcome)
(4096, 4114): -1.4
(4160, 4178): -1.6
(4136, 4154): -0.7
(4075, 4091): -2.4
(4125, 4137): -1.0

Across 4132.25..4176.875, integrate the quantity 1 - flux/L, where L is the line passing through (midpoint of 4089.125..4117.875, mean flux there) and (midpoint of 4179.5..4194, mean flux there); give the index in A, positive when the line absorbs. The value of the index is 0.8 A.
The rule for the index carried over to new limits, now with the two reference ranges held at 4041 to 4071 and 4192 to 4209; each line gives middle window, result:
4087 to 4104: -2.4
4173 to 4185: -0.4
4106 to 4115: -1.4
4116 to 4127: -1.8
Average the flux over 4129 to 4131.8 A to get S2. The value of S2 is 12.6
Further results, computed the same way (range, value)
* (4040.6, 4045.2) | 11.1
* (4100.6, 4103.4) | 11.4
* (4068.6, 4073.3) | 11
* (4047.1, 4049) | 10.3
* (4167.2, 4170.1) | 13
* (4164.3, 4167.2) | 14.1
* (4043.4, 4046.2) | 8.96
